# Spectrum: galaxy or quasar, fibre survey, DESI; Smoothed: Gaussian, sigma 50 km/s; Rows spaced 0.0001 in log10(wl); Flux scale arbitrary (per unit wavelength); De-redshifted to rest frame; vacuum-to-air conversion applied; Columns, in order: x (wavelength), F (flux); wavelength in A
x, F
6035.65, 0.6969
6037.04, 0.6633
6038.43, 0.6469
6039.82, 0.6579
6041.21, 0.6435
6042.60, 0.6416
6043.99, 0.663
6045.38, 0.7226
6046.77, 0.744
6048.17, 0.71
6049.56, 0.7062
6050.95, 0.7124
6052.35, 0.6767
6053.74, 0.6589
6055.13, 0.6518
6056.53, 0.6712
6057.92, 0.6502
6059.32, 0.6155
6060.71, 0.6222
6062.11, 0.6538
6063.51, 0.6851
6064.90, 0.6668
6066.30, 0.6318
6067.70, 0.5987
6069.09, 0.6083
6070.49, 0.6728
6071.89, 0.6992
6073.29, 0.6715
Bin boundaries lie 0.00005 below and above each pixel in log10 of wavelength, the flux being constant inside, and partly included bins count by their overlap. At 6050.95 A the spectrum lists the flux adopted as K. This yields 0.7124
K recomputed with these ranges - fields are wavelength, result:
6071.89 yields 0.6992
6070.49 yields 0.6728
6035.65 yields 0.6969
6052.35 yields 0.6767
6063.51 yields 0.6851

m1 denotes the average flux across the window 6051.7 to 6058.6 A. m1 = 0.662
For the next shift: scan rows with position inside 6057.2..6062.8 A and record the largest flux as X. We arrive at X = 0.6538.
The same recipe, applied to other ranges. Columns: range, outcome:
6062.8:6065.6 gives 0.6851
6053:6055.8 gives 0.6589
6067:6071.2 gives 0.6728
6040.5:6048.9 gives 0.744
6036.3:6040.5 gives 0.6633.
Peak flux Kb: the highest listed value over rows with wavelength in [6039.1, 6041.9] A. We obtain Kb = 0.6579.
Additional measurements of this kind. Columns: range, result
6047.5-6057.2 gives 0.7124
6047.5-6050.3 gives 0.71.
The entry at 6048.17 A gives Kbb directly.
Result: 0.71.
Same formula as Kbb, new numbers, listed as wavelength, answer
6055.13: 0.6518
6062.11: 0.6538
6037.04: 0.6633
